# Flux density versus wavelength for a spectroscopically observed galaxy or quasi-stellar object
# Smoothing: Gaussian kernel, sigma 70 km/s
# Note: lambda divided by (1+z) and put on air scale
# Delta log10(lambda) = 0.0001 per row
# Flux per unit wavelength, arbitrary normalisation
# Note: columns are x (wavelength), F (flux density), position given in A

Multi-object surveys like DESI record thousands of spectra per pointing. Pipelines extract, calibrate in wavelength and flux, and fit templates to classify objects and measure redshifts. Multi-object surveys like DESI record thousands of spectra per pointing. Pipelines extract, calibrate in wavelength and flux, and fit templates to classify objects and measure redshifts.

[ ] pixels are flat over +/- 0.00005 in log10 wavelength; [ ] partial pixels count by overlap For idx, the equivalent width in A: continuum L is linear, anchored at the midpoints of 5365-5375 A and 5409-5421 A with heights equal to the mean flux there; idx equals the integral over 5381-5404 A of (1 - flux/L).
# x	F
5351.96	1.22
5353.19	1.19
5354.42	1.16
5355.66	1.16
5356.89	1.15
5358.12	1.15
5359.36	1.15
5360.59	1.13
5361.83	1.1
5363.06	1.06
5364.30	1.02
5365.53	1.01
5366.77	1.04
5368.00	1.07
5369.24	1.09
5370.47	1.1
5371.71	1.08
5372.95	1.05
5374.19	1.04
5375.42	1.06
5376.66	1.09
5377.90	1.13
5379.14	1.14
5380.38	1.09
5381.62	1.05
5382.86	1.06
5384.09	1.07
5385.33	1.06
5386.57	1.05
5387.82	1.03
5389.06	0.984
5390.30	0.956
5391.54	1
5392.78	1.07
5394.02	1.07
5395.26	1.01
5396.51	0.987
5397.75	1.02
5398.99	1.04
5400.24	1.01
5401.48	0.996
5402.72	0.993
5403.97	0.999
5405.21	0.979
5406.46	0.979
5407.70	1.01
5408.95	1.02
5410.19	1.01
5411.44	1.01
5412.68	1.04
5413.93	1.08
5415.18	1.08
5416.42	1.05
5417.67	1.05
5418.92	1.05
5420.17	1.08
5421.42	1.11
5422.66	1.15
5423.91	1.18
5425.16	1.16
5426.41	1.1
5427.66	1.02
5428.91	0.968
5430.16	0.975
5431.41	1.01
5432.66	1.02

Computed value 0.7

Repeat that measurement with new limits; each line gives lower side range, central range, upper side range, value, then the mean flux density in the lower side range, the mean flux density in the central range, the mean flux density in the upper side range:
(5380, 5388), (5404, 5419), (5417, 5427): 0.93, 1.06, 1.03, 1.11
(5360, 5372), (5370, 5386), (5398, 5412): -0.44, 1.07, 1.08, 1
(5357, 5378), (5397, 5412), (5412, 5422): 0.91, 1.08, 1.01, 1.07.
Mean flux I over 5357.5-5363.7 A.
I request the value 1.12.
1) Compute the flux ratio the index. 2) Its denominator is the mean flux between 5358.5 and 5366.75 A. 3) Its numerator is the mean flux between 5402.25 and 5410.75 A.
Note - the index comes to 0.9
